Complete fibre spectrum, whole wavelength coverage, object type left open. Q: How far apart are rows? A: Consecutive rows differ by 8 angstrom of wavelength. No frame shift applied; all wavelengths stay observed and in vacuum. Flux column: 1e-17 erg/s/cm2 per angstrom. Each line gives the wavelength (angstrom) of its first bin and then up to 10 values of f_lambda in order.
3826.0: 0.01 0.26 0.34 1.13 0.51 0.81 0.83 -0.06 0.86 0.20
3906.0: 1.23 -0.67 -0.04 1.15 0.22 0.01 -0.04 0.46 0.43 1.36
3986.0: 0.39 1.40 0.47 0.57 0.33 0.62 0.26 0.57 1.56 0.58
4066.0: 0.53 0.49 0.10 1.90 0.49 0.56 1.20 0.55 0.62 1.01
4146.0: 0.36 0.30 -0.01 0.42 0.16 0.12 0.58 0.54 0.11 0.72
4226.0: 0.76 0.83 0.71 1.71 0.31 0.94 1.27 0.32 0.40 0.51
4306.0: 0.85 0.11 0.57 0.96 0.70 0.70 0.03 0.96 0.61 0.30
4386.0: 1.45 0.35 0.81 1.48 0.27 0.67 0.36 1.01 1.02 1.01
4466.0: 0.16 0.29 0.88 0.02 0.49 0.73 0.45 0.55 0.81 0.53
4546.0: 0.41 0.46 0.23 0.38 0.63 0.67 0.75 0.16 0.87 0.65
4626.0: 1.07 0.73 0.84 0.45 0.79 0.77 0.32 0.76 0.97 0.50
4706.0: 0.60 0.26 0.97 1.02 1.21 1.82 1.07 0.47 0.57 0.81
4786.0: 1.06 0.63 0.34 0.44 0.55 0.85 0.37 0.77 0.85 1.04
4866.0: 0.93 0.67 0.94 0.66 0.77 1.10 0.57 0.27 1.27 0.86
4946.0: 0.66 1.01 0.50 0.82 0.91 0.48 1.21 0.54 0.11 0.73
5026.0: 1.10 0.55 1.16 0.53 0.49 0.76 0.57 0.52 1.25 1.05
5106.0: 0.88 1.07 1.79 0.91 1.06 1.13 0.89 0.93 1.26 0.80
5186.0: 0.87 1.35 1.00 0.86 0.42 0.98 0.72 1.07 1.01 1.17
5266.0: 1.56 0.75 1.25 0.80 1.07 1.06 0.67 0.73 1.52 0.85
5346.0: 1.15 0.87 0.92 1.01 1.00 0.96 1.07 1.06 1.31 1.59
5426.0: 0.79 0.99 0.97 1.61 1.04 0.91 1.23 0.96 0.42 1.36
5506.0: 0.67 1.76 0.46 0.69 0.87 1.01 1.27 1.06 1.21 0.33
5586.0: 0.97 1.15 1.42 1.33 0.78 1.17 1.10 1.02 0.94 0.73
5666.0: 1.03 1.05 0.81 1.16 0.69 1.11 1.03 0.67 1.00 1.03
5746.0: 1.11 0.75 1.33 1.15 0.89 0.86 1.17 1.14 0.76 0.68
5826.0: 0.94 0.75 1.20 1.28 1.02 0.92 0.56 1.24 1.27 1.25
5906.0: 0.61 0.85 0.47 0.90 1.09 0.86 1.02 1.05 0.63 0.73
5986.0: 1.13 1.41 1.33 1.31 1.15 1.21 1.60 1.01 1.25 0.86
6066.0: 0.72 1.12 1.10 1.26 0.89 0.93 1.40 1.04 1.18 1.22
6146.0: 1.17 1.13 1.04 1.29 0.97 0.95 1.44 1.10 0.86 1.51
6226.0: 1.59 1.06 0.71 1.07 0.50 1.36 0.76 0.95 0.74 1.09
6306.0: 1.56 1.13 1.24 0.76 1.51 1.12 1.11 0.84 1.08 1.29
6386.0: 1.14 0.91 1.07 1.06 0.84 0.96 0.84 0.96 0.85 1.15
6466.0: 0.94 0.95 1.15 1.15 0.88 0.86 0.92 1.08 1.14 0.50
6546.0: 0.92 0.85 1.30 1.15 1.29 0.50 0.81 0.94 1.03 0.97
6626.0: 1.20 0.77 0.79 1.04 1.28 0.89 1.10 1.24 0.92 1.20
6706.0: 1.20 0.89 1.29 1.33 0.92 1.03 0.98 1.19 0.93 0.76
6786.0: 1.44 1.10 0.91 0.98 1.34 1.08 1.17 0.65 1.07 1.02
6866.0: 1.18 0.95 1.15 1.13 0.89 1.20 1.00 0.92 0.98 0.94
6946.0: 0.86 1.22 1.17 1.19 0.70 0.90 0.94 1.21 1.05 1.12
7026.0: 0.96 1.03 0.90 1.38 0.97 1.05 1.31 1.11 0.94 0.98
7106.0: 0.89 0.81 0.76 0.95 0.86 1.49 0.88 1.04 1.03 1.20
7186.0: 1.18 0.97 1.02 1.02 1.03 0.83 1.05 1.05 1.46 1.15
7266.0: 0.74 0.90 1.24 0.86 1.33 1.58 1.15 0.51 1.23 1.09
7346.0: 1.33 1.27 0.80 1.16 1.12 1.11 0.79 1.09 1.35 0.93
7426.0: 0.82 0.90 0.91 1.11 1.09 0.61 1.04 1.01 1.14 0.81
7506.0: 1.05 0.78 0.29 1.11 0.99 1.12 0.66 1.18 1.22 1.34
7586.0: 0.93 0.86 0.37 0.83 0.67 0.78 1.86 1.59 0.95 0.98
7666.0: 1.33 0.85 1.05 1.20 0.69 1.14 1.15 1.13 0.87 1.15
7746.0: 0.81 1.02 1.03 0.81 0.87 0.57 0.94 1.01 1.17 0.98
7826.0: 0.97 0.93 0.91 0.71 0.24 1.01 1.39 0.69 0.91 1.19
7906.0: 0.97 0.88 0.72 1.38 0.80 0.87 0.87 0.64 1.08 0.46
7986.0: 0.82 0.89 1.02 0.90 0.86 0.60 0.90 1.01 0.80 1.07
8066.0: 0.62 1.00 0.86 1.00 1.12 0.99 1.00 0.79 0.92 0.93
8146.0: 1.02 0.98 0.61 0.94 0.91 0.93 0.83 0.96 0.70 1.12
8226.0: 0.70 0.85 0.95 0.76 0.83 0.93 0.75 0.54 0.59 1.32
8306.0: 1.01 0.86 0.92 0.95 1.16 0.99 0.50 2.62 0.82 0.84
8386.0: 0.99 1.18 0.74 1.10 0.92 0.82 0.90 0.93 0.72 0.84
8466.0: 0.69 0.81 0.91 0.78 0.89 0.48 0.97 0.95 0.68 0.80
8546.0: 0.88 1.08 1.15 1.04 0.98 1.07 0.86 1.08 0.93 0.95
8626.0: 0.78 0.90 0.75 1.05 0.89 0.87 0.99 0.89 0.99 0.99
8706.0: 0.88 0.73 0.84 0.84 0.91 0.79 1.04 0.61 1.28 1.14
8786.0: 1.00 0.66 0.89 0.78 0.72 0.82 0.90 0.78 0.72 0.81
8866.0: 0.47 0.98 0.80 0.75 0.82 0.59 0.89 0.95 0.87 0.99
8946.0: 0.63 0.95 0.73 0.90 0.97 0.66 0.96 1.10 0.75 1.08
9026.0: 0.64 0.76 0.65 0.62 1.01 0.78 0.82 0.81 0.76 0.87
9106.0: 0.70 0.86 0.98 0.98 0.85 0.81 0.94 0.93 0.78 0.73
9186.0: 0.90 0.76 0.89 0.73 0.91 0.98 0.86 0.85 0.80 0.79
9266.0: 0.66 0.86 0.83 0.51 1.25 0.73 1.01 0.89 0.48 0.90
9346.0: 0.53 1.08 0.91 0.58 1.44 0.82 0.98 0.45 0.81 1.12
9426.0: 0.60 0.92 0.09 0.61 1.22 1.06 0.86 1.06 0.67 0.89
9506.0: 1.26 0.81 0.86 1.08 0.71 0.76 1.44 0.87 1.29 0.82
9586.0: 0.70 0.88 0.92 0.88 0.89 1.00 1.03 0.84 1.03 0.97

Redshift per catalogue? 0.274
